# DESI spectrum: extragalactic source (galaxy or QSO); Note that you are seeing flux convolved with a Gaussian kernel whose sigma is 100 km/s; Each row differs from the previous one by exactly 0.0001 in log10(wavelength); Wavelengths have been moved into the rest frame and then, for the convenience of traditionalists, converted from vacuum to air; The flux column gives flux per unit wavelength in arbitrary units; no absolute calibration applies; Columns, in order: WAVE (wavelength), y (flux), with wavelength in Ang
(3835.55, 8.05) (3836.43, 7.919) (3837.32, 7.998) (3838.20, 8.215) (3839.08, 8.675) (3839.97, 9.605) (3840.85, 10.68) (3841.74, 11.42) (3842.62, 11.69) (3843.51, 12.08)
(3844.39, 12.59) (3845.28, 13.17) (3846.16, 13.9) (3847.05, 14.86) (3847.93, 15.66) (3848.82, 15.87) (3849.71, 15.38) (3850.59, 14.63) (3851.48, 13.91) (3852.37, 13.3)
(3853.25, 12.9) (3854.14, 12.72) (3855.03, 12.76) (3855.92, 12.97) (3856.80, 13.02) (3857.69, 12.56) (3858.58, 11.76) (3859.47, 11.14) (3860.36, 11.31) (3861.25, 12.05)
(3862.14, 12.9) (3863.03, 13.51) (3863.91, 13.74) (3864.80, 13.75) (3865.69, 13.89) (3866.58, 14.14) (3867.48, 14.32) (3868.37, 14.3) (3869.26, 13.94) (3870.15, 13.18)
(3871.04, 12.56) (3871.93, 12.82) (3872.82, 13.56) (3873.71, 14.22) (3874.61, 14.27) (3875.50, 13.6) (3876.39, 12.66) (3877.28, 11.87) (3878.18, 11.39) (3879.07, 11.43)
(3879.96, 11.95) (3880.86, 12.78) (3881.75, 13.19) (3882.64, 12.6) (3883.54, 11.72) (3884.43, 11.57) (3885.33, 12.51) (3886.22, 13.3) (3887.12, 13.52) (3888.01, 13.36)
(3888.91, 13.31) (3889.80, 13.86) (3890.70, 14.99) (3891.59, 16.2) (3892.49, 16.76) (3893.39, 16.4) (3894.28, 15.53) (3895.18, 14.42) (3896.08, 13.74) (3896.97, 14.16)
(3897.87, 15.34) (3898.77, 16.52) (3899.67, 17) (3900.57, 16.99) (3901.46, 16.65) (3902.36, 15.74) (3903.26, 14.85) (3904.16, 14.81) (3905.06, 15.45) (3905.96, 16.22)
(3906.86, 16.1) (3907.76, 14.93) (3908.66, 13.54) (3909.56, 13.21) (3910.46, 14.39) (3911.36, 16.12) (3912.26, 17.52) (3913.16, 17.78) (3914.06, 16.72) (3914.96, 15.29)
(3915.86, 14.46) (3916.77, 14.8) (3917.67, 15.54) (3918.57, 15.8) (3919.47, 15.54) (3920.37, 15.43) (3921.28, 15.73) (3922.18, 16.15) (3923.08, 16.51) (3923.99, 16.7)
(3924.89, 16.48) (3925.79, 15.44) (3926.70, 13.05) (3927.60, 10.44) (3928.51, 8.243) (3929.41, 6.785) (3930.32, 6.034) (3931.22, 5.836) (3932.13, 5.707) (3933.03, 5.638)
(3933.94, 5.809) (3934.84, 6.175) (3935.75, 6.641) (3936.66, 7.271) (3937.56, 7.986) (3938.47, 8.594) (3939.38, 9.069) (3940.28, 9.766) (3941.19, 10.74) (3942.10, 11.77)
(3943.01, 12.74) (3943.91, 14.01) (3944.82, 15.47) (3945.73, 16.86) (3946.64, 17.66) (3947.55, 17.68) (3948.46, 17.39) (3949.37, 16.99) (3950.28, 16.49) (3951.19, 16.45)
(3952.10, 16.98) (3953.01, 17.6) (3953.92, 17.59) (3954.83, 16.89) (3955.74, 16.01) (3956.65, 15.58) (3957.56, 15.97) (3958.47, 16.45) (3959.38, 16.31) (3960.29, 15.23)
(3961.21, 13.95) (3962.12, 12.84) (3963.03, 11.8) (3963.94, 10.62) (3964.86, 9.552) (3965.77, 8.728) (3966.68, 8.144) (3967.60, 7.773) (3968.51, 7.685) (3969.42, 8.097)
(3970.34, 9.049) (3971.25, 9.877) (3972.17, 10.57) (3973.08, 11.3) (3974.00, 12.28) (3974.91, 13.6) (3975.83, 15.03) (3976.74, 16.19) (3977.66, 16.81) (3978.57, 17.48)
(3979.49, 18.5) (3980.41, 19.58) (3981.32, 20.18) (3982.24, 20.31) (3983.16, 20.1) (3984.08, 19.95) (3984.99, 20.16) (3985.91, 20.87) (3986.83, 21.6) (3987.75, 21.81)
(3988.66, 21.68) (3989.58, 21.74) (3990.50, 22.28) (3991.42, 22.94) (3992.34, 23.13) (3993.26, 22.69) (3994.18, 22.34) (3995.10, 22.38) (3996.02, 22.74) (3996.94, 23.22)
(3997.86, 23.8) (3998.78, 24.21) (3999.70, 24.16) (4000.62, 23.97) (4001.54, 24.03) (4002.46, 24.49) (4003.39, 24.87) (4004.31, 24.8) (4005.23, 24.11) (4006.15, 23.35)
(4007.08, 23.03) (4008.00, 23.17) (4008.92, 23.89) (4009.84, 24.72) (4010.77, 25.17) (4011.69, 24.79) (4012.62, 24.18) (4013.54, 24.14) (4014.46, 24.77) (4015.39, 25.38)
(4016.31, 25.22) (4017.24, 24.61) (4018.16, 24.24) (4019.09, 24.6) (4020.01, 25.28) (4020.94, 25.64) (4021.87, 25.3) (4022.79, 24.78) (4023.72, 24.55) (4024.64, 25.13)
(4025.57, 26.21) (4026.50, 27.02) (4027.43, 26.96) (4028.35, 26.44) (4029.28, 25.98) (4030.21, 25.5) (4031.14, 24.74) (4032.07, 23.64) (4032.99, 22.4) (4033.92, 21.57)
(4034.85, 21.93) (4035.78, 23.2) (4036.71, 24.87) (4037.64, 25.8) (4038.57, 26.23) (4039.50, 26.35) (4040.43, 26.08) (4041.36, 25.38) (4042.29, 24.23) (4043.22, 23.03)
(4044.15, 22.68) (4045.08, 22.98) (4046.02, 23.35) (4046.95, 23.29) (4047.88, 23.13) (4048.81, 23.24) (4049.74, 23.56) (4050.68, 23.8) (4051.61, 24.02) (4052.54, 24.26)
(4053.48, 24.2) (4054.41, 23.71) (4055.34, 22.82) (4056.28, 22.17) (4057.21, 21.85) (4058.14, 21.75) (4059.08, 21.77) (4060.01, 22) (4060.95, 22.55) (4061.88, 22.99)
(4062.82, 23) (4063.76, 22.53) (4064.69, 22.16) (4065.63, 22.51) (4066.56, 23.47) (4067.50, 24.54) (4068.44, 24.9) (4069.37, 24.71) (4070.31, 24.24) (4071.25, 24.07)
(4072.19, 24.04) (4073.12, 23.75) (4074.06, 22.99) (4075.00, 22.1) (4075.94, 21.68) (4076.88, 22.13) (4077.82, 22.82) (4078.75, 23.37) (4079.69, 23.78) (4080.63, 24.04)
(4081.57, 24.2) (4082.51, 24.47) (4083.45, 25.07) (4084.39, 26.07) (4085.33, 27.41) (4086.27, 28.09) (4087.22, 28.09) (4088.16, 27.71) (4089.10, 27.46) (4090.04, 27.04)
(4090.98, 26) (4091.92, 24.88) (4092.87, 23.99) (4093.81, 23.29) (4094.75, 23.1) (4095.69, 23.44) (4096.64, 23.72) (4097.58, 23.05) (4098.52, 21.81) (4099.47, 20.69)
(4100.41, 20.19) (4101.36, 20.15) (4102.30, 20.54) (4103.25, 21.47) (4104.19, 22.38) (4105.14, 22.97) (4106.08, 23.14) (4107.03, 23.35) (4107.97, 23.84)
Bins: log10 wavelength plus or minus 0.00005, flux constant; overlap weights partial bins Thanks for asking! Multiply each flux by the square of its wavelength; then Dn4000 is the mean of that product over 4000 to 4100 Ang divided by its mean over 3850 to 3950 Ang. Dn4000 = 1.95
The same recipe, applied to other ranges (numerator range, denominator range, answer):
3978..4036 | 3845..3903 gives 1.82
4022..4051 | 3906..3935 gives 1.97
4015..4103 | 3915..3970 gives 2.01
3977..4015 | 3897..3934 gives 1.67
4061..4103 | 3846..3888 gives 2.02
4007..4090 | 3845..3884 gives 2.01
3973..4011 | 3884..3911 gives 1.51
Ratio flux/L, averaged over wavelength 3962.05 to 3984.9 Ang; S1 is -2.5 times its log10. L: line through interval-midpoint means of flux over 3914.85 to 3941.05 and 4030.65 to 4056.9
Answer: 0.20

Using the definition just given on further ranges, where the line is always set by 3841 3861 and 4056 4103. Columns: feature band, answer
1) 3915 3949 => 0.36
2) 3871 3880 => 0.11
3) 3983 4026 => -0.17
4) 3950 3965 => 0.18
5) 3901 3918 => 0.02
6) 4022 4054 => -0.13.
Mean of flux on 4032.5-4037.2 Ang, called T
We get 22.8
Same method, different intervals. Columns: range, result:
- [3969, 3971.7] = 9.01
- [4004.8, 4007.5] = 23.5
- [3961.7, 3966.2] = 10.7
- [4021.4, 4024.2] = 24.9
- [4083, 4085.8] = 26.2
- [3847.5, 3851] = 15.4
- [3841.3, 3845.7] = 12.2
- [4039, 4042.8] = 25.5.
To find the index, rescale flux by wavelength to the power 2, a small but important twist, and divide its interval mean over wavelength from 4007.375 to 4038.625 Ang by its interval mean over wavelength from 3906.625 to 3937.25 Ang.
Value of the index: 2.06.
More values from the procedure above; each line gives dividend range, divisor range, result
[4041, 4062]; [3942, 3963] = 1.53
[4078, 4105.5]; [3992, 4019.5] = 1.05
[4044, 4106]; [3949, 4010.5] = 1.36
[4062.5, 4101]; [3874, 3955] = 1.91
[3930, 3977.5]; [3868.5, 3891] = 0.98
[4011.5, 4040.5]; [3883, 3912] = 1.80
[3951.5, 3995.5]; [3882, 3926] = 1.11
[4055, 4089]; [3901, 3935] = 1.90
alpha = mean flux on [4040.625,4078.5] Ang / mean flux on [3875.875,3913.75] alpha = 1.61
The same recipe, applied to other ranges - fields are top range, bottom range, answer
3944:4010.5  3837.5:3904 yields 1.34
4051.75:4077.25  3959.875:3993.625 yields 1.46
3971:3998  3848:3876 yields 1.43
